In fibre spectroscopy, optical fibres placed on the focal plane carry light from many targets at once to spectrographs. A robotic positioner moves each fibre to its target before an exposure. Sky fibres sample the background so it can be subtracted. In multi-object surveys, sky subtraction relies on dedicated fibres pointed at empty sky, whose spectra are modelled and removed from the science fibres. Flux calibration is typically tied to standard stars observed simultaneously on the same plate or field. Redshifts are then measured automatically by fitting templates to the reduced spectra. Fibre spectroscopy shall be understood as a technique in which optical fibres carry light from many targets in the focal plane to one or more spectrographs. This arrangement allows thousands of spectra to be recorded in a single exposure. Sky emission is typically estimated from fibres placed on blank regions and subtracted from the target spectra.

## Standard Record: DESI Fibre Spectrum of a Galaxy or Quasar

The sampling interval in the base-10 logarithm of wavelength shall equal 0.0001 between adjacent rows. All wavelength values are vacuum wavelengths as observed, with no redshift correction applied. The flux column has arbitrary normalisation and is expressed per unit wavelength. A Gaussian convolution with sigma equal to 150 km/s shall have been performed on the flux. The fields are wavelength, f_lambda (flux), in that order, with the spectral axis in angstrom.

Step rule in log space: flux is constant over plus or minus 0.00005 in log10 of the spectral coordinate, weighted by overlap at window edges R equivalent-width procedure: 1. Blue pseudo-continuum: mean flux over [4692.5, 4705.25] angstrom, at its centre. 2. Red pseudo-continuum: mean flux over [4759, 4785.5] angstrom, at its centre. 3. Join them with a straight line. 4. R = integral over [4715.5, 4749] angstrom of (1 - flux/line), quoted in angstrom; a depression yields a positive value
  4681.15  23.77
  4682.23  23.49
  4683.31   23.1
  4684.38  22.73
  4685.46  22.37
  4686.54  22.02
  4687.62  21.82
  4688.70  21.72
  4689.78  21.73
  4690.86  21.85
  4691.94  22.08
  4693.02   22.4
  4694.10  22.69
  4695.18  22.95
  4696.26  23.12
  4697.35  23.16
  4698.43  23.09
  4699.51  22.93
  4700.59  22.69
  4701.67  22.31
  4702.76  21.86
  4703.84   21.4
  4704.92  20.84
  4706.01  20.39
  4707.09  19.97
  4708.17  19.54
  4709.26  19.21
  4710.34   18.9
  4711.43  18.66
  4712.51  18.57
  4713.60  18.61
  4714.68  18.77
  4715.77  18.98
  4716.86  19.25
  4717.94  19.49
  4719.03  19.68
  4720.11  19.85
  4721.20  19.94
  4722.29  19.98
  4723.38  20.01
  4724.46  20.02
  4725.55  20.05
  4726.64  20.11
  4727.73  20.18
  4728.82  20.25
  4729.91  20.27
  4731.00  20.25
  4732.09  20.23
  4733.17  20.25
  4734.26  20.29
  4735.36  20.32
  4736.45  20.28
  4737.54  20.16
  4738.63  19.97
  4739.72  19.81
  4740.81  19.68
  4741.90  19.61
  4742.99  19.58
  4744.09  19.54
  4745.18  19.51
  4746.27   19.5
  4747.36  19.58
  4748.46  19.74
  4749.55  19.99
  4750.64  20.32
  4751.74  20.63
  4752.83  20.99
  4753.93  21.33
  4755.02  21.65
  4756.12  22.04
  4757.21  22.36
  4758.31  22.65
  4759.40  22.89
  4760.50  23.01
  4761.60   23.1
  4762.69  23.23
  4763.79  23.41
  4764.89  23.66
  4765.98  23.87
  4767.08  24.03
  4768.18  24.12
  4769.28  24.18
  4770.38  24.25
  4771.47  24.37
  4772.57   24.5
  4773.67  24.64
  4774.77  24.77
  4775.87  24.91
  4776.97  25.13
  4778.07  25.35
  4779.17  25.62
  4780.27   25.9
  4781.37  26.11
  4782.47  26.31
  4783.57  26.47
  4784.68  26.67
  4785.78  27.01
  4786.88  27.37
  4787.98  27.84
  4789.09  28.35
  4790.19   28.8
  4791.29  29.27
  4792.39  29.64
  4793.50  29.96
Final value 5.1 angstrom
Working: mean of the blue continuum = 22.5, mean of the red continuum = 24.6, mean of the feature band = 19.9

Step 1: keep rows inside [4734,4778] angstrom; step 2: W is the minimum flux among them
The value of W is 19.5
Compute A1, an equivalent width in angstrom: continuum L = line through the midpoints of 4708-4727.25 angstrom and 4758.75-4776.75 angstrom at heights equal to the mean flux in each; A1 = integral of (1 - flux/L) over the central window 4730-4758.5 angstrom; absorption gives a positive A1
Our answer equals 1.9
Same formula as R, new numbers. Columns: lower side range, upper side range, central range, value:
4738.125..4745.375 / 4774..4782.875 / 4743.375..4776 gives 0.2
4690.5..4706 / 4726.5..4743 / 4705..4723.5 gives 1.7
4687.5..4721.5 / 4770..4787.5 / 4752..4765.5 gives 1.0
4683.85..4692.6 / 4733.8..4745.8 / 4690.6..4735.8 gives 0.9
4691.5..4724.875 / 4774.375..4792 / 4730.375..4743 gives 1.6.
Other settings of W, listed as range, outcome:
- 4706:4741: 18.57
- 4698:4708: 19.97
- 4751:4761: 20.63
